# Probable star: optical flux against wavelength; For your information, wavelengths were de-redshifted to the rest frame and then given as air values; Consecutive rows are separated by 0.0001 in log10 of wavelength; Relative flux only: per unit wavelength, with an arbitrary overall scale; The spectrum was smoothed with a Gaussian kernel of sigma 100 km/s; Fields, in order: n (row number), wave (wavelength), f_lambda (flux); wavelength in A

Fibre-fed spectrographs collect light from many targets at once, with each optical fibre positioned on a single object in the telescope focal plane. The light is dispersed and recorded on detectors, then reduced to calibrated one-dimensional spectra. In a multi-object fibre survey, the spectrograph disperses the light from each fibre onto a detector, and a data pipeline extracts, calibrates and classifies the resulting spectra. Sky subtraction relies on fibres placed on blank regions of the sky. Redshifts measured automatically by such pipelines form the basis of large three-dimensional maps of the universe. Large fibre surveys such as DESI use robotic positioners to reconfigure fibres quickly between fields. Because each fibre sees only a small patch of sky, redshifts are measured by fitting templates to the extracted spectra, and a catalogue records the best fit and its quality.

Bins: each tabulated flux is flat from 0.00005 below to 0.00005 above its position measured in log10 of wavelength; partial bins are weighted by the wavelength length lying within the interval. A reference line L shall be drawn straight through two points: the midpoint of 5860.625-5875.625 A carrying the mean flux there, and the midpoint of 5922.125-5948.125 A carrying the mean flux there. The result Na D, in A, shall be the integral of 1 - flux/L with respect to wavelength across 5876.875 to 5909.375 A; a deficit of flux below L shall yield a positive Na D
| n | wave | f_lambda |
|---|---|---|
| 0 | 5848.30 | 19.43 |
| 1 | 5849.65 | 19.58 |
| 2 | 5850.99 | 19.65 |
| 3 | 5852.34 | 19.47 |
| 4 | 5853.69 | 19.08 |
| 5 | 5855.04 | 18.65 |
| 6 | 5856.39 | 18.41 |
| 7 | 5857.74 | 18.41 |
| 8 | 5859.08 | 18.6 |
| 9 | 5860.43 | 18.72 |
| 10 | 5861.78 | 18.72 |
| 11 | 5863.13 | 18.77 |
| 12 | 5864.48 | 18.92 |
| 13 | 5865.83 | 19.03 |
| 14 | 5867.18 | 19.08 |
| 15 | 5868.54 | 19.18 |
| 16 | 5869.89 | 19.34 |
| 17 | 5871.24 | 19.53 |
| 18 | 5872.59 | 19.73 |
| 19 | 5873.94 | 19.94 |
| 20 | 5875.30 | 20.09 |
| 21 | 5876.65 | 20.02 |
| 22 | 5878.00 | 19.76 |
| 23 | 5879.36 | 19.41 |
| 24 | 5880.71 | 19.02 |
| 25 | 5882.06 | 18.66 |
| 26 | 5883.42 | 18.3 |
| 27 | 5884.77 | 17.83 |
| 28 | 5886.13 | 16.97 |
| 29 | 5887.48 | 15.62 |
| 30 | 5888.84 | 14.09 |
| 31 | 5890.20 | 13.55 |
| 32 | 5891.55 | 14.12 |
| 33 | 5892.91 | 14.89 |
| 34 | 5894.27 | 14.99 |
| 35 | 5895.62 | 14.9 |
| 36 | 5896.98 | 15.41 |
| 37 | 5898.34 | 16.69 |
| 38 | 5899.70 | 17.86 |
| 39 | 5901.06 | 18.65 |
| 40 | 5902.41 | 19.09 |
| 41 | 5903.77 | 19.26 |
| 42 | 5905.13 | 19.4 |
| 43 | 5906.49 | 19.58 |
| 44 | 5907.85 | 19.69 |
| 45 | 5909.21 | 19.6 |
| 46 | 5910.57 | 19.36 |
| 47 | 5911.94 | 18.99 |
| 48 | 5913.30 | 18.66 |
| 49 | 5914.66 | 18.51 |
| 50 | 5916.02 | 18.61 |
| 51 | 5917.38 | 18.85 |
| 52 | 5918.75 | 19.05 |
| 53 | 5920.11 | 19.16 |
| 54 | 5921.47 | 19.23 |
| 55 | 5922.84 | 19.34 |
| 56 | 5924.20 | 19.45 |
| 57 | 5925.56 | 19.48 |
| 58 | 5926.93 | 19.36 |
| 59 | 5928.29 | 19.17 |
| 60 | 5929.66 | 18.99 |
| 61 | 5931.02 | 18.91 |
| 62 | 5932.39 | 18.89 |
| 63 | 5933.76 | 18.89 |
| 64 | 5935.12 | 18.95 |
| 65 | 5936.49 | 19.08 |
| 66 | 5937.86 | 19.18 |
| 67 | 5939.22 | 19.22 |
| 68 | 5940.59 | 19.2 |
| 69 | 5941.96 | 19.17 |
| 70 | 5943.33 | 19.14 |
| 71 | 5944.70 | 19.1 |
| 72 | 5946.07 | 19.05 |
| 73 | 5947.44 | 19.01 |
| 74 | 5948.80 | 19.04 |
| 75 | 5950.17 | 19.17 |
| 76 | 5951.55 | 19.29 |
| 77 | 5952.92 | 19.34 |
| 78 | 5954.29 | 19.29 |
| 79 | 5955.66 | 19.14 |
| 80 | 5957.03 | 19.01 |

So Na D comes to 3.1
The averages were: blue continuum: 19.3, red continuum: 19.1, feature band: 17.4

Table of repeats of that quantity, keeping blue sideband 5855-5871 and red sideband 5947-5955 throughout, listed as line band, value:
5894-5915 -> 0.9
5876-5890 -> 0.8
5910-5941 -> 0.1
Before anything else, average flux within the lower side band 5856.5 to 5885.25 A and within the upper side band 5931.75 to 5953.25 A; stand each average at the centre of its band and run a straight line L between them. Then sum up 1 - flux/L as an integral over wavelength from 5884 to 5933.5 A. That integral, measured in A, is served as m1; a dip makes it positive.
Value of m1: 2.95 A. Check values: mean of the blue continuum 19.1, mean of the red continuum 19.1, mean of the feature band 18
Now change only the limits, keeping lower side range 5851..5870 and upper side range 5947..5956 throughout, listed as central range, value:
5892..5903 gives 1.5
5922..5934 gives 0.0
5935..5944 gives 0.0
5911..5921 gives 0.1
